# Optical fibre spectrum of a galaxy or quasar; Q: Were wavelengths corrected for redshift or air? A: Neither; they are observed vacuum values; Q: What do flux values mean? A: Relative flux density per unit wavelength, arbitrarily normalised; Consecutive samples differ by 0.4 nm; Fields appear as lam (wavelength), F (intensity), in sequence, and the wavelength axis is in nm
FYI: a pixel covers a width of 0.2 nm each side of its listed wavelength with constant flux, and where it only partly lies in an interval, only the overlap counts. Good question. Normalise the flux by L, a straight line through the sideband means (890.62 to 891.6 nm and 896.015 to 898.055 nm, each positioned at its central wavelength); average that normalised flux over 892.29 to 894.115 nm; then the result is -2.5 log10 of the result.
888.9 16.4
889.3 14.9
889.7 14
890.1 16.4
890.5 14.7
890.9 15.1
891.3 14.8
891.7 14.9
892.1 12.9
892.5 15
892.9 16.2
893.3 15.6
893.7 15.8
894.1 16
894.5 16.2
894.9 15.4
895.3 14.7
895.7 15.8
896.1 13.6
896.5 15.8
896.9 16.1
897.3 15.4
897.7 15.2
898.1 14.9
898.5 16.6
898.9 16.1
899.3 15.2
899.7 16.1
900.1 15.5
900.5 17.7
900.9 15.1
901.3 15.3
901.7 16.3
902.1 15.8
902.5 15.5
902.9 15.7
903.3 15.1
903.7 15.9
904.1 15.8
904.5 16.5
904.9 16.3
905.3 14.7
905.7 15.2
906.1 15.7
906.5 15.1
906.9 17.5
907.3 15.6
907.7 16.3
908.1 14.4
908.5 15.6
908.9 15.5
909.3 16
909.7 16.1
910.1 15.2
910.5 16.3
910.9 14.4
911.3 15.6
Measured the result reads -0.044 mag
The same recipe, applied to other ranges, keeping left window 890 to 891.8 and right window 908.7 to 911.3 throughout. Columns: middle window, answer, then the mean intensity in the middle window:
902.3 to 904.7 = -0.022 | 15.8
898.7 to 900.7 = -0.054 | 16.1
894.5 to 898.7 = -0.009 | 15.4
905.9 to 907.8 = -0.036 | 16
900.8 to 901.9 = -0.016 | 15.6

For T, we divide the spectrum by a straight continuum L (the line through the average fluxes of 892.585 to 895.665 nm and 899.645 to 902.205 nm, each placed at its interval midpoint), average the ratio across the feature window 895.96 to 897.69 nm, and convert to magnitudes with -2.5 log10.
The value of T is 0.04 mag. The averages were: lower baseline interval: 15.7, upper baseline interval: 16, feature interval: 15.3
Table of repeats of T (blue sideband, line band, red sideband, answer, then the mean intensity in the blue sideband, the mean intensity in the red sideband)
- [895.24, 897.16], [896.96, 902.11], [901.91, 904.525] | -0.02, 15.2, 15.7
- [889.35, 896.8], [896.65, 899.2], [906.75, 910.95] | -0.02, 15.2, 15.7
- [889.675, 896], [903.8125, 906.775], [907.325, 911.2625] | -0.01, 15.2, 15.5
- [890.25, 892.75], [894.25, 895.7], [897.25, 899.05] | -0.02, 14.6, 15.6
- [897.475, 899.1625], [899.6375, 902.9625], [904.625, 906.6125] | -0.02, 15.7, 15.5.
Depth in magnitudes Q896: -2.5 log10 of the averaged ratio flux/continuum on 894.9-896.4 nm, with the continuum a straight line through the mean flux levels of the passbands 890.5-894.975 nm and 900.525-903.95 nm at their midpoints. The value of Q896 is 0.04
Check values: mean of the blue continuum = 15.2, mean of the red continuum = 15.7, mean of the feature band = 14.9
